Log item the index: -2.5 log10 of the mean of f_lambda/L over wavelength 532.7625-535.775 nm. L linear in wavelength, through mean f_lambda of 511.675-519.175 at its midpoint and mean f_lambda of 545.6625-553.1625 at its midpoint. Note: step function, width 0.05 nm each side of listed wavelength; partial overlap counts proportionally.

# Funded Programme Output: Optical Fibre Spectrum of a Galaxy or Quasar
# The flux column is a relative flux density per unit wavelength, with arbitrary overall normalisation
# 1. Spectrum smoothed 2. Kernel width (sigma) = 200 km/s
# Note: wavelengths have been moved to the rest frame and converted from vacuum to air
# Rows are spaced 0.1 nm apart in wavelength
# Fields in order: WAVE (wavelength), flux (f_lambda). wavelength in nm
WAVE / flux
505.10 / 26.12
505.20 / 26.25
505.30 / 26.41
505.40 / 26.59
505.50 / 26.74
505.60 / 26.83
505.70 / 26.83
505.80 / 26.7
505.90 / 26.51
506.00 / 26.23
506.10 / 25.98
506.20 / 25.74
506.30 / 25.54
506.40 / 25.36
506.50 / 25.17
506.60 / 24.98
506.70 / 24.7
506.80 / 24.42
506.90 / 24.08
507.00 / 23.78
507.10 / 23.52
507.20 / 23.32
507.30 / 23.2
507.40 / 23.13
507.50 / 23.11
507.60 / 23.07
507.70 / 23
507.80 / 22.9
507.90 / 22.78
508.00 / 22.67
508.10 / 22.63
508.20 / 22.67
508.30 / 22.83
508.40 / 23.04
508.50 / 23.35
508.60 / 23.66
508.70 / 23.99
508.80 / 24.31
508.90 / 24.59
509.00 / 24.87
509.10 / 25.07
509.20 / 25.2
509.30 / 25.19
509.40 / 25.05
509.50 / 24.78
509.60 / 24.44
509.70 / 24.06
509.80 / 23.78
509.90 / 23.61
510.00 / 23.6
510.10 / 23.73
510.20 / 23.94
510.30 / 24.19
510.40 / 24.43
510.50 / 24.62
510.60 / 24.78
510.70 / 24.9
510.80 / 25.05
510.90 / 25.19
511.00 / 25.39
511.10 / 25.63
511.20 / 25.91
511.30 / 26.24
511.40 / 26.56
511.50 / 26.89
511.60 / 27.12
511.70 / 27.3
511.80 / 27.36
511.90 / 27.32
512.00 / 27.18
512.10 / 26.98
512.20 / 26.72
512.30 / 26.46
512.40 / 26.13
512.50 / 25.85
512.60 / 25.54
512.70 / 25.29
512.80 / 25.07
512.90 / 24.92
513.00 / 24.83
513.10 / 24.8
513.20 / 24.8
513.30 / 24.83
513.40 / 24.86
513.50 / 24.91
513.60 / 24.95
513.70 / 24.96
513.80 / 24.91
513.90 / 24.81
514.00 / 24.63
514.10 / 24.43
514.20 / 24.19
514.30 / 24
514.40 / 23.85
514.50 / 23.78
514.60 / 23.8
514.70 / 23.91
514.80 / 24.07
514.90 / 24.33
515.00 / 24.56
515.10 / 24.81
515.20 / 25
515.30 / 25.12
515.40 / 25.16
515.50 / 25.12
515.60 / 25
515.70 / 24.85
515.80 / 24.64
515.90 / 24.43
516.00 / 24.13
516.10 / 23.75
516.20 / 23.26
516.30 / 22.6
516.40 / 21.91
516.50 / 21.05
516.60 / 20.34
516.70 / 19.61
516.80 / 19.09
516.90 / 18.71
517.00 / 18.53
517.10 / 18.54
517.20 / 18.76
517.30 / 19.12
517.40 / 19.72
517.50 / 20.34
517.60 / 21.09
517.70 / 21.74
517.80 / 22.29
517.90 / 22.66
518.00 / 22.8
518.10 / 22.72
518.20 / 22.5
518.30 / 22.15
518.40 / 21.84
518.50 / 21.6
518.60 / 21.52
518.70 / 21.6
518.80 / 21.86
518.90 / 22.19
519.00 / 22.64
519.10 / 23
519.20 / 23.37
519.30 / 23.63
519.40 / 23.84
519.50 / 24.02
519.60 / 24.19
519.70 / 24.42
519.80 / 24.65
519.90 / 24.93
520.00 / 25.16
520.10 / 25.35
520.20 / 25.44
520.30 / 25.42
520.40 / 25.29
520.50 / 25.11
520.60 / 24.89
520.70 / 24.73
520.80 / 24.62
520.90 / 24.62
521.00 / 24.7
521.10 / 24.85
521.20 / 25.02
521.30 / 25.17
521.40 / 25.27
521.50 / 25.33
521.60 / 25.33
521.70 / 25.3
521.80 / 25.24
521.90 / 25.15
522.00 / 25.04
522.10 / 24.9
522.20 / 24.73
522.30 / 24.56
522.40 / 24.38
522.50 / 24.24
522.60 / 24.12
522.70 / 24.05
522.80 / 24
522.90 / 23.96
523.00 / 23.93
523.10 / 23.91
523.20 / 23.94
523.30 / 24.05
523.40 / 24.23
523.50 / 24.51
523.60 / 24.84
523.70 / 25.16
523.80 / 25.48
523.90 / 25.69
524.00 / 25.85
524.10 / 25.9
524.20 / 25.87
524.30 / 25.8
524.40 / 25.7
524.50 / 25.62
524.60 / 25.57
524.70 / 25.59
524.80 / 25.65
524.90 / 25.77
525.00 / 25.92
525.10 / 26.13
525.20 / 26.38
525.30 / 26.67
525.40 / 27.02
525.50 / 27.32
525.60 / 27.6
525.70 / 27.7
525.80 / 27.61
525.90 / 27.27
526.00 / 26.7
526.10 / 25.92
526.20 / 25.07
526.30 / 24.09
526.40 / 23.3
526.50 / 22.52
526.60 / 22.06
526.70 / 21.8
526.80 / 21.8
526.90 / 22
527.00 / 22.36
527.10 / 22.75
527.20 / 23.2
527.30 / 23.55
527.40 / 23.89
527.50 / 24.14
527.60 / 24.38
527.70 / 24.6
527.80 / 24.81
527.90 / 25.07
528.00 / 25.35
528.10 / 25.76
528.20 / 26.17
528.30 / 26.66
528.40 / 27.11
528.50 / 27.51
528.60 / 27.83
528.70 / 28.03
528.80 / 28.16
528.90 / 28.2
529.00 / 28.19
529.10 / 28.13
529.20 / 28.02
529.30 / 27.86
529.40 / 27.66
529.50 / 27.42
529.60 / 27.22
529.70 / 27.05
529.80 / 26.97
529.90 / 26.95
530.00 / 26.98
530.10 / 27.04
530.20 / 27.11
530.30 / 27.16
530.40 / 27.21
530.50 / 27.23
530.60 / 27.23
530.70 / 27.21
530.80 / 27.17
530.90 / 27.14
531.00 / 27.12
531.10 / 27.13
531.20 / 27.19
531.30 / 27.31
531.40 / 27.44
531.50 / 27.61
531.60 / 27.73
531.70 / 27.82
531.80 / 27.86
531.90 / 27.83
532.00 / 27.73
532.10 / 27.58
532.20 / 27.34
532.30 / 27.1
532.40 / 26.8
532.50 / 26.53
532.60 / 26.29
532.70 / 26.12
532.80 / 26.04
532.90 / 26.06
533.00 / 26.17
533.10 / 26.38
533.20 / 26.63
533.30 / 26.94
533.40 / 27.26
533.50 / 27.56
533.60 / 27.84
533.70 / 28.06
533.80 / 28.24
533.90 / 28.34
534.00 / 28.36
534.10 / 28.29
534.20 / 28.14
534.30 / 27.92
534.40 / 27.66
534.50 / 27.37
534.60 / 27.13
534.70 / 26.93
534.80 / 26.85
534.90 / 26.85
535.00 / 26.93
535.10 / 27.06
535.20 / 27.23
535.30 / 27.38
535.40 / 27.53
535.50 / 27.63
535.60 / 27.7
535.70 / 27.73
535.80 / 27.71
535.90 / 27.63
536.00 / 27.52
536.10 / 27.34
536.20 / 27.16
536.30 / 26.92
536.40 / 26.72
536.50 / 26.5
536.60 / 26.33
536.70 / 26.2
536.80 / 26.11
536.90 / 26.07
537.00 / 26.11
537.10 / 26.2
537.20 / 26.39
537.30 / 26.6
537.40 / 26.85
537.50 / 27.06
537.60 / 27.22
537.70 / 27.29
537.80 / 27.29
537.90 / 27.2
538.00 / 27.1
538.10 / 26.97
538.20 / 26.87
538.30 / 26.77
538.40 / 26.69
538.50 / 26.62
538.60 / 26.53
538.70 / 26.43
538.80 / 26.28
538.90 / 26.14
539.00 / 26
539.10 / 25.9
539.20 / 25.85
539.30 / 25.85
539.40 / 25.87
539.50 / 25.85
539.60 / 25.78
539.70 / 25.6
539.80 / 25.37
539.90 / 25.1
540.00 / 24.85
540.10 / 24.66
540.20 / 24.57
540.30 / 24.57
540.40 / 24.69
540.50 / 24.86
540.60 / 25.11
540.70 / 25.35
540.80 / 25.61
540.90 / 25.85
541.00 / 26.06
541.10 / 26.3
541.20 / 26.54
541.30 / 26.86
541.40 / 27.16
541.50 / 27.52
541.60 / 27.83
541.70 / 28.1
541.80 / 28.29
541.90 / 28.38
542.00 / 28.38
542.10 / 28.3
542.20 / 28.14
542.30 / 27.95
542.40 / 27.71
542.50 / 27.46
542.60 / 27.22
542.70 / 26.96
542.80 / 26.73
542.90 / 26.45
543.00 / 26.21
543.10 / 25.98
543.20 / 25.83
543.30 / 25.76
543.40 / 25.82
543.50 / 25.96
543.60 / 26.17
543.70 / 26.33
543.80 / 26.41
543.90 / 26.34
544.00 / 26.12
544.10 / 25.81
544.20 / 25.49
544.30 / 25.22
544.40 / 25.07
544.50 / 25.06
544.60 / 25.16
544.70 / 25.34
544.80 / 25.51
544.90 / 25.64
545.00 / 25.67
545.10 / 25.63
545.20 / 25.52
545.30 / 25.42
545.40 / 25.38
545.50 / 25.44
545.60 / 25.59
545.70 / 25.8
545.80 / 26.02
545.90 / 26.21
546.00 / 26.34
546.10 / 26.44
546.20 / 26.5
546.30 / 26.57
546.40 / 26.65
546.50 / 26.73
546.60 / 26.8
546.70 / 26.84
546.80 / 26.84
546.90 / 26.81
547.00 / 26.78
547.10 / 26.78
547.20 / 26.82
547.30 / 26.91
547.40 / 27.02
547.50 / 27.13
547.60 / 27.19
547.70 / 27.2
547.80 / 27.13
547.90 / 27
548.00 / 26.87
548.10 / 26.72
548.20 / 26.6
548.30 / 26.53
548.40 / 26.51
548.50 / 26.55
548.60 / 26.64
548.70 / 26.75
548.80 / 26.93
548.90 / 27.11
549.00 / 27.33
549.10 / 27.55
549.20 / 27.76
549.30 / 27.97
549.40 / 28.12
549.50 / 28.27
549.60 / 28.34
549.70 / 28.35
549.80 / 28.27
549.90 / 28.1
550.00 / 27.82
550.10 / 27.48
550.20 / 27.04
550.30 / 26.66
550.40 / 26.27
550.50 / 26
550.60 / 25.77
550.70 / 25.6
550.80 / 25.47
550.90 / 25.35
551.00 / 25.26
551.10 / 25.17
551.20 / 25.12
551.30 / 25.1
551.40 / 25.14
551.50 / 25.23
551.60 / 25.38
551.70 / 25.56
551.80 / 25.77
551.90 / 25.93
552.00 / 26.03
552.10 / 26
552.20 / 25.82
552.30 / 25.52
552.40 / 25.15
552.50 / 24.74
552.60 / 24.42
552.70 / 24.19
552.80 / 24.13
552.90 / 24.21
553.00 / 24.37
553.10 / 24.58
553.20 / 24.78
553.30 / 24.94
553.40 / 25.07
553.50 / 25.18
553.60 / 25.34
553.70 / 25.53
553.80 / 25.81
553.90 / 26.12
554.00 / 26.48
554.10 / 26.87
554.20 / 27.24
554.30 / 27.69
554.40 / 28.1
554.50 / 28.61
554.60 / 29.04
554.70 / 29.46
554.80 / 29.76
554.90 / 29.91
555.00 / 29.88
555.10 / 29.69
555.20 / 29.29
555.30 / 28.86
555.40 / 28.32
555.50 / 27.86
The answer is -0.09 mag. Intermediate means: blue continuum 23.5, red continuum 26.4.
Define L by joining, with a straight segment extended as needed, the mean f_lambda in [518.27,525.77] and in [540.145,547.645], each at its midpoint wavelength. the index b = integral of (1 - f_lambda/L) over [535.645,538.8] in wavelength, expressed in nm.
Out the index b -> -0.12 nm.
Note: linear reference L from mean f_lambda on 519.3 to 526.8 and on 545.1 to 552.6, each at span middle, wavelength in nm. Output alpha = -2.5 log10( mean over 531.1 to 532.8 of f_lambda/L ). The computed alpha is -0.07 mag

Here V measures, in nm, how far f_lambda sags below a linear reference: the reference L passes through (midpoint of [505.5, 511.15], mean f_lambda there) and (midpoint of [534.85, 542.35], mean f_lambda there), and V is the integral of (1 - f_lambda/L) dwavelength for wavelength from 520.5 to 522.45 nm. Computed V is 0.033 nm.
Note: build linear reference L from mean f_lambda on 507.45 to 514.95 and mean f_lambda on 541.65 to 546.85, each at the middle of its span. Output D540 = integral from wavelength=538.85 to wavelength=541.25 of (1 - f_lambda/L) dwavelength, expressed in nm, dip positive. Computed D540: 0.06 nm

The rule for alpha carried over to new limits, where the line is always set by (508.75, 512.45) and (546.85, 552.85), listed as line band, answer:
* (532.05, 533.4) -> -0.027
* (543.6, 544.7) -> 0.025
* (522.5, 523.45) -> 0.073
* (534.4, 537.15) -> -0.039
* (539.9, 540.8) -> 0.055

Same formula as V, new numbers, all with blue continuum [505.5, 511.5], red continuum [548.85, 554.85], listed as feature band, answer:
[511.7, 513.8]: -0.09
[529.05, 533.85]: -0.33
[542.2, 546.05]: -0.01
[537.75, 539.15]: -0.05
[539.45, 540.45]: 0.03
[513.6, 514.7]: 0.02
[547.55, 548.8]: -0.03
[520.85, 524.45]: 0.04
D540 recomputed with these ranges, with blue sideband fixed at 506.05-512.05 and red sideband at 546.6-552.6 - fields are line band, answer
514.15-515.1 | 0.03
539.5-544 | -0.03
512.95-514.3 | 0.00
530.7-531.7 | -0.07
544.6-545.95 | 0.04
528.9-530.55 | -0.12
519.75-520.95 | 0.01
